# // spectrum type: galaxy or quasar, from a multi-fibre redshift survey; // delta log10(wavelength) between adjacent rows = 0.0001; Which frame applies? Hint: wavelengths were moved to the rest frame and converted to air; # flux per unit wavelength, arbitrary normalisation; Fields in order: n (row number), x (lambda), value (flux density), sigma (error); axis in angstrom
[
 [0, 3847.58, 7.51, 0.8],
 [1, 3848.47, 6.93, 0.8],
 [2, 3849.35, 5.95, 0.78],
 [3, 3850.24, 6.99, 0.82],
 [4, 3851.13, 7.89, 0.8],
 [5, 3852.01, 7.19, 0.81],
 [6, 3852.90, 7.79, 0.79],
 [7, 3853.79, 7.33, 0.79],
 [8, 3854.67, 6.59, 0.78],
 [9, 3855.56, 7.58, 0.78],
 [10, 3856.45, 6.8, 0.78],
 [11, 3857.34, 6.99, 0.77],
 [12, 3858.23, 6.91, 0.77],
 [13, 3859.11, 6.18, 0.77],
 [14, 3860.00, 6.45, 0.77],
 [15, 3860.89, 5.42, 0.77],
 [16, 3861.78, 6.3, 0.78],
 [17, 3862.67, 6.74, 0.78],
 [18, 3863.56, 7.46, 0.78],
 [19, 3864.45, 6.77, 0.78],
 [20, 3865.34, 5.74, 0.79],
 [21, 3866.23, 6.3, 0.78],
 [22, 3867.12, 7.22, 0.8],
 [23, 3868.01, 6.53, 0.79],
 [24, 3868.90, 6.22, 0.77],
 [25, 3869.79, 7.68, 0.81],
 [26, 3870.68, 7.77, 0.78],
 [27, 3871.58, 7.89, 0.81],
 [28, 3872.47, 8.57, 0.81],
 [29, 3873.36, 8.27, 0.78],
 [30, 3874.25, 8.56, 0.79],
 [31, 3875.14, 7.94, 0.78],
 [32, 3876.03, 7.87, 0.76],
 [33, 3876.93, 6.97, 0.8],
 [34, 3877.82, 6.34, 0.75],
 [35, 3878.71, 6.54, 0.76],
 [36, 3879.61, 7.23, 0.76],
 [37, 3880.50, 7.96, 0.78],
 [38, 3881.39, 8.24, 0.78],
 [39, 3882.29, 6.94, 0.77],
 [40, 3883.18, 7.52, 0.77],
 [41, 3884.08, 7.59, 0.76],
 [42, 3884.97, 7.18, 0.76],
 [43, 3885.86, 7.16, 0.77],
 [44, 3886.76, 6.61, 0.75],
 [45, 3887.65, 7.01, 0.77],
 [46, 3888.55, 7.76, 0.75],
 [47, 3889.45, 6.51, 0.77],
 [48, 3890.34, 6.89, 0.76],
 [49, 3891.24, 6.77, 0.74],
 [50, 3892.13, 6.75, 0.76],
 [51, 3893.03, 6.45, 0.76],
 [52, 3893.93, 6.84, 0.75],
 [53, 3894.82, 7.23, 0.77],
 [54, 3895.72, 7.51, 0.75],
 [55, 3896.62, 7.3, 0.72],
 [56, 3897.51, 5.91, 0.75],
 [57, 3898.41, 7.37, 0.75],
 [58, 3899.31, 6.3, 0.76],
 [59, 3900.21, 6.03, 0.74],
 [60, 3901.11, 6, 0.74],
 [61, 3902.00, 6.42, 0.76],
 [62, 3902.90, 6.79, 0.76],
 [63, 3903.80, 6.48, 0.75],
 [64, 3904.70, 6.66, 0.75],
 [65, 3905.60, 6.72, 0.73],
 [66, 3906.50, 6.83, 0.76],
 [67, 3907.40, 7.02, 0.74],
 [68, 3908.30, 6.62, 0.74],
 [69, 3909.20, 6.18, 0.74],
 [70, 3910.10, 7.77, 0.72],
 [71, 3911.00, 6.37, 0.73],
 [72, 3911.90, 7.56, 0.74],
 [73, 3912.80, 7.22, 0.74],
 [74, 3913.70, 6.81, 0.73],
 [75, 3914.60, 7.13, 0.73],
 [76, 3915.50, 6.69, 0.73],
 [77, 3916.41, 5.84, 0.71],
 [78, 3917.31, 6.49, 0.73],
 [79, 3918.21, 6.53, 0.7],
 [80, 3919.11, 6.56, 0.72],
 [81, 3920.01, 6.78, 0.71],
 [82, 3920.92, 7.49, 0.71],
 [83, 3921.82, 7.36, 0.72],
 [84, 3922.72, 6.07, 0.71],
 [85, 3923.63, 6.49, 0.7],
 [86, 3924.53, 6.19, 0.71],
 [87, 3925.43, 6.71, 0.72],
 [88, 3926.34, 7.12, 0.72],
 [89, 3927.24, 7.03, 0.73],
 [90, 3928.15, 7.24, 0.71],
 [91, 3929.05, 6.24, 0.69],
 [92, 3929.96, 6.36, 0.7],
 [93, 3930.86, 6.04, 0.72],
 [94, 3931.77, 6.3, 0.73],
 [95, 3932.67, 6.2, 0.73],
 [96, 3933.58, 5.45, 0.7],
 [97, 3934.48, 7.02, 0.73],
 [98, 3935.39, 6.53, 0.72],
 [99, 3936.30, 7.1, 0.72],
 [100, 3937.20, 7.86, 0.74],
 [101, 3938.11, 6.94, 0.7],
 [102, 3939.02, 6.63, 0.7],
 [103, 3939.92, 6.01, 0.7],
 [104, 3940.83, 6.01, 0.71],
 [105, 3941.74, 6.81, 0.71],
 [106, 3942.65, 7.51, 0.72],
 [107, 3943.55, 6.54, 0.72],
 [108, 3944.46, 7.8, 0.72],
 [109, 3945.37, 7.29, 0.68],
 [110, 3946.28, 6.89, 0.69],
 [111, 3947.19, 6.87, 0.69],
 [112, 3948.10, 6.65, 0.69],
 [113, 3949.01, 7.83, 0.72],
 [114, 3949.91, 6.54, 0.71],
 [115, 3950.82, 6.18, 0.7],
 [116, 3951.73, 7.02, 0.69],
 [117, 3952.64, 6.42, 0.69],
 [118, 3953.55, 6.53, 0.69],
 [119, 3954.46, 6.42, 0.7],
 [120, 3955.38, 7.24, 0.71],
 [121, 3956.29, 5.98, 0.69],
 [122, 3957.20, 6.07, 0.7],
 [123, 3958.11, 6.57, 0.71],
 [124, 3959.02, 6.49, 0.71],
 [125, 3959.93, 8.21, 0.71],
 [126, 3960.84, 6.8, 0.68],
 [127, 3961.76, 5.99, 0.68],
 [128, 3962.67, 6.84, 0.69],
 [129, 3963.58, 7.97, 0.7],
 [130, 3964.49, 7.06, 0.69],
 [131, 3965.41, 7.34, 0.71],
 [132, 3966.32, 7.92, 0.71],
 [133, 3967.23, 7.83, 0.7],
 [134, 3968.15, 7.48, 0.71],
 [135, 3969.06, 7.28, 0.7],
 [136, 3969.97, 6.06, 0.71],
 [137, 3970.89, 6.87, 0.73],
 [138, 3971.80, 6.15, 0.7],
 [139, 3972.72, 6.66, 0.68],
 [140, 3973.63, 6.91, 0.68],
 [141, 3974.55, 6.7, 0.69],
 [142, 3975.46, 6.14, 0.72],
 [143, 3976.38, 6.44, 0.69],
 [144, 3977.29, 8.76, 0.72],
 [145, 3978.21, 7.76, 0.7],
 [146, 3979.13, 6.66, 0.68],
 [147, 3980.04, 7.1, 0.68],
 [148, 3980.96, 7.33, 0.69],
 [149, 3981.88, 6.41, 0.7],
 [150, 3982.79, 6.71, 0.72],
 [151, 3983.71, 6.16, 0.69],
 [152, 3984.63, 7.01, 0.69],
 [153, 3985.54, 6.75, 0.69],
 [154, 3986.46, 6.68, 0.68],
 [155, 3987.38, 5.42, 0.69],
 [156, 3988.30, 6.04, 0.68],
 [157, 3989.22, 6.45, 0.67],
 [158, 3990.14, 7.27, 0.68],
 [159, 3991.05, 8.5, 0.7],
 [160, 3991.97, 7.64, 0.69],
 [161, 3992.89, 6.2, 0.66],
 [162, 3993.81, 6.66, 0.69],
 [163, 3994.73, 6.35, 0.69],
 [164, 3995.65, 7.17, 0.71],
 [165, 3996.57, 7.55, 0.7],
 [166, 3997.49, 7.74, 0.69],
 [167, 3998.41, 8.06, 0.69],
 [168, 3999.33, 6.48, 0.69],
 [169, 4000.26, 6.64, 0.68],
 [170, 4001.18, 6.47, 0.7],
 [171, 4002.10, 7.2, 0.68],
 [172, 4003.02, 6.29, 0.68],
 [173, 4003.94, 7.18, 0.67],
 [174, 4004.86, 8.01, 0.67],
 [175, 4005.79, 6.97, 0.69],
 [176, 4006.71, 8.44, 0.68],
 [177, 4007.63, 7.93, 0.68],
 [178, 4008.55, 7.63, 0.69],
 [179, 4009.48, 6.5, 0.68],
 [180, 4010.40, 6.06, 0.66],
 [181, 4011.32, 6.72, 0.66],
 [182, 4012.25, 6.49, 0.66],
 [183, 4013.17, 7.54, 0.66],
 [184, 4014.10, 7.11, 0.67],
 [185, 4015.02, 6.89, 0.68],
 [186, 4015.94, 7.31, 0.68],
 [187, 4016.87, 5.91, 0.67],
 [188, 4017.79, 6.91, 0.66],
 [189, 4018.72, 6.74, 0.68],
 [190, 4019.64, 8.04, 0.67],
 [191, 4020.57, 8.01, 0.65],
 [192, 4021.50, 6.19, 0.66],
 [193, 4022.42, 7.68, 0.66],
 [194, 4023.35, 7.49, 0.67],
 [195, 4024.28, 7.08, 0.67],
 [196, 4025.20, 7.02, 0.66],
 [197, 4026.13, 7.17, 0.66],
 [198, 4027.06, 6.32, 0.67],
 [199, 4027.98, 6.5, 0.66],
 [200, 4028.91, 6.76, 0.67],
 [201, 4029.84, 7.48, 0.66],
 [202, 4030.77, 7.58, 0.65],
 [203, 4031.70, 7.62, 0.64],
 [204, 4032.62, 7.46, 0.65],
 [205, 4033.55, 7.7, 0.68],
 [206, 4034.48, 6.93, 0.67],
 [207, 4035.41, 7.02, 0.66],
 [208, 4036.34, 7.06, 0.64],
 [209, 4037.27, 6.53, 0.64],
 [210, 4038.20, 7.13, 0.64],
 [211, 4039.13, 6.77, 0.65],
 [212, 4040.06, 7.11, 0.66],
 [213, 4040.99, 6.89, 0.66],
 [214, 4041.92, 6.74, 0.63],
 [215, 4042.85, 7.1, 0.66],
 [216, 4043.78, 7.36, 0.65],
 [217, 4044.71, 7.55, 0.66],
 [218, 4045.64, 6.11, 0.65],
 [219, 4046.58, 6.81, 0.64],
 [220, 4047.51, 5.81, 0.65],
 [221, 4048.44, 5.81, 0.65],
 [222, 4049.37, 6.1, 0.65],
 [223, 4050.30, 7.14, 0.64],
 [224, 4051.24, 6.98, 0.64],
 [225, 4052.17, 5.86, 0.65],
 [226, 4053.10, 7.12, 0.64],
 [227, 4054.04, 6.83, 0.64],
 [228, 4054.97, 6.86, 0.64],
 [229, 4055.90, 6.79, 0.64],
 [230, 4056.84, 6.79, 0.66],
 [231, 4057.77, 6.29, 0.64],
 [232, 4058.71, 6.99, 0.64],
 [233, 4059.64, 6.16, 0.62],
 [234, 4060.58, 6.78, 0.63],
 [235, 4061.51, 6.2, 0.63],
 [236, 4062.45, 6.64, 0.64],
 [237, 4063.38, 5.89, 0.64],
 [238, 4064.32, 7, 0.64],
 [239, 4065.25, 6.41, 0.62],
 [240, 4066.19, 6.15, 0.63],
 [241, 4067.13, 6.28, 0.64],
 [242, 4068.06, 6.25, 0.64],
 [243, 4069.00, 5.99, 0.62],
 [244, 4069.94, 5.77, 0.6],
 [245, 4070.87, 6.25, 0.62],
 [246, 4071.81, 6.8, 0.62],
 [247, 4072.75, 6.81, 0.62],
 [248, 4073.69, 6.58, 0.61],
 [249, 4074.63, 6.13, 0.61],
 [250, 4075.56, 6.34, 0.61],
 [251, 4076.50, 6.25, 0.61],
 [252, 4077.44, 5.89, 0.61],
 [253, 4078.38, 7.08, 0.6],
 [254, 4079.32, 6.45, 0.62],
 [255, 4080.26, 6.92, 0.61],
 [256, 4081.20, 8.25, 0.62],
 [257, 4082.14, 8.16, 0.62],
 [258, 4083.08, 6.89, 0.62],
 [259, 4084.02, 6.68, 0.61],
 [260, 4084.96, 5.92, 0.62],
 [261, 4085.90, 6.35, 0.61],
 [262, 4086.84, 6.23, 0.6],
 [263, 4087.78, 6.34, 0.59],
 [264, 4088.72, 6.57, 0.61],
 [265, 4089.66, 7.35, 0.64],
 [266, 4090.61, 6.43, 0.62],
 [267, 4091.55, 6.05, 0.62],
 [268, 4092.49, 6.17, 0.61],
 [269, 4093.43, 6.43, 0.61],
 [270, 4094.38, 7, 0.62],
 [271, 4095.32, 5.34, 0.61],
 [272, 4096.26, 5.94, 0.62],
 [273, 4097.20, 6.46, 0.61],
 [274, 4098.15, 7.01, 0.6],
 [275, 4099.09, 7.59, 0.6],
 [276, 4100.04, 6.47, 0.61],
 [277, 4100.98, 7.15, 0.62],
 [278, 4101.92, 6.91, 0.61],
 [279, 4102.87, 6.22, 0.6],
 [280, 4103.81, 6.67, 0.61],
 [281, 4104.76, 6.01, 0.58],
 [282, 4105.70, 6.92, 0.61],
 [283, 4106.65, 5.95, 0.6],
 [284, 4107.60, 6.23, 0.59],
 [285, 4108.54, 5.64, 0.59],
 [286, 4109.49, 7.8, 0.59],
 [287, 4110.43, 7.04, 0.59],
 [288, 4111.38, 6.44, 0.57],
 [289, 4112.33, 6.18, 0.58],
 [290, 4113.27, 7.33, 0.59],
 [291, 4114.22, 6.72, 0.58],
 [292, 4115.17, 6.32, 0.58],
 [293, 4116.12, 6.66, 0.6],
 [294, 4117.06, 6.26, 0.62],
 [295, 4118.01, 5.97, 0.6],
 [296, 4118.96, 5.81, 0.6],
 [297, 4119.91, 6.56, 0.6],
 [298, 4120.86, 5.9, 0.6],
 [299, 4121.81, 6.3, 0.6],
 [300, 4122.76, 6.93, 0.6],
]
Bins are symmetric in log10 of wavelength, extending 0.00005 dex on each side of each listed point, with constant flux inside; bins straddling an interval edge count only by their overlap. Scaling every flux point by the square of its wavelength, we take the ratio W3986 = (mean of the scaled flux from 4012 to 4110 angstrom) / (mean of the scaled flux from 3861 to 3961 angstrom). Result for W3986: 1.1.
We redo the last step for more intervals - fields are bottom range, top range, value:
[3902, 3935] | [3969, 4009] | 1.08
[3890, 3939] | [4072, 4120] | 1.07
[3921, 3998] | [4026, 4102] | 1.03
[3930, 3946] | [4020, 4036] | 1.12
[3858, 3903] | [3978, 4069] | 1.06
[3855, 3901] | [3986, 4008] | 1.07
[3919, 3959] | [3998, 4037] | 1.10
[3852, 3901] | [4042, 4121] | 1.03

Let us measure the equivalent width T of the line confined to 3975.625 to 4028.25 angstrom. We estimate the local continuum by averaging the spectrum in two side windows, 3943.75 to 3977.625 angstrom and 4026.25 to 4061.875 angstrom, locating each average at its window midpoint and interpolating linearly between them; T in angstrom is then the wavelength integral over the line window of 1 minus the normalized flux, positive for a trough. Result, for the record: -1.1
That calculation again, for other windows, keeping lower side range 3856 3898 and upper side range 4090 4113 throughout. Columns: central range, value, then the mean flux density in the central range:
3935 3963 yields 0.4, 6.79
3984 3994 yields 0.0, 6.78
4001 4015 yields -0.8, 7.11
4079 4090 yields -0.5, 6.84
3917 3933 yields 0.7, 6.63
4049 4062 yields 0.0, 6.64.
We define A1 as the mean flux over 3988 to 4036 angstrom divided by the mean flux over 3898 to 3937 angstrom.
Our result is 1.07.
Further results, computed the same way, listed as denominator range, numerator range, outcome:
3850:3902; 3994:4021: 1.01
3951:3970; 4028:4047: 1.02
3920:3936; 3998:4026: 1.08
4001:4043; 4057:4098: 0.92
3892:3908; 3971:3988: 1.01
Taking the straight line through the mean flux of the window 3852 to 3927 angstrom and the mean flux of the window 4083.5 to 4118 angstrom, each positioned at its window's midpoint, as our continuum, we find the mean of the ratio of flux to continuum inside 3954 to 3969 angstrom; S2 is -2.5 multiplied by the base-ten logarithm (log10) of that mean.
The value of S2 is -0.04 mag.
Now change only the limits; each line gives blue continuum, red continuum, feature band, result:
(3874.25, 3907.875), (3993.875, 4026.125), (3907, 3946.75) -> 0.04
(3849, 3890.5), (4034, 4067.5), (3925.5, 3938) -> 0.05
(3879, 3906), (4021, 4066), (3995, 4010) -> -0.06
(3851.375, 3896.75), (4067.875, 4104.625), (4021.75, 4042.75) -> -0.06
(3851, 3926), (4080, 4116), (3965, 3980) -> -0.04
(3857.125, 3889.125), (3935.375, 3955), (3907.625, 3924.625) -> 0.03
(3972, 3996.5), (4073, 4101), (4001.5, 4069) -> -0.02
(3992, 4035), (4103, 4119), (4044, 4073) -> 0.05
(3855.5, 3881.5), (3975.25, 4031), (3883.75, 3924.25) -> 0.04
